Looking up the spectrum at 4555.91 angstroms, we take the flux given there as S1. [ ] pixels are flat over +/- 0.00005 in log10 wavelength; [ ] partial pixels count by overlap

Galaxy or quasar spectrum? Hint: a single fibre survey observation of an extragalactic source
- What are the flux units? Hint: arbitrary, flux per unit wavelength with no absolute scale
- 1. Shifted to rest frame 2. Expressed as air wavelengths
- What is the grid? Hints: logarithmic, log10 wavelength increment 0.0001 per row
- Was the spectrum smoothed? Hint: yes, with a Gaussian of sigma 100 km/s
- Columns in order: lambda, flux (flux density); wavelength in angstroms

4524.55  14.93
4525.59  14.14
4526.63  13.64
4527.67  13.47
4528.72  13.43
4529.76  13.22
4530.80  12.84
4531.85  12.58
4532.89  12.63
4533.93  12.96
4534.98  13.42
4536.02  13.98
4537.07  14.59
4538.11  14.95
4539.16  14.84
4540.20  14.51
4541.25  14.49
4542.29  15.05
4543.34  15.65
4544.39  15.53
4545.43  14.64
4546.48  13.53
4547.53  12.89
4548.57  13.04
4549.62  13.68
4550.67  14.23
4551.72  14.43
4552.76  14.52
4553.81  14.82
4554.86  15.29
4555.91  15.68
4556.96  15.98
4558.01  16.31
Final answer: 15.68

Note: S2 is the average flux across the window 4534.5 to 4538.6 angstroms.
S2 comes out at 14.3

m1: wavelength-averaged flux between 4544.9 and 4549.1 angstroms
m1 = 13.5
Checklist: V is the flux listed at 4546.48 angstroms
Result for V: 13.53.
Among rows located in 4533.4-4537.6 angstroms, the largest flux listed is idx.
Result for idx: 14.59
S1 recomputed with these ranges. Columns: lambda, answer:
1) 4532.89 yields 12.63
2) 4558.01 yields 16.31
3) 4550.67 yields 14.23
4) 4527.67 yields 13.47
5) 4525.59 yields 14.14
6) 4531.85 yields 12.58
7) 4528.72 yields 13.43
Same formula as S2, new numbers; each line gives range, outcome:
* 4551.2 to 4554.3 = 14.6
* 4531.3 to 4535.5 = 12.9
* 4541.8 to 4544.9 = 15.4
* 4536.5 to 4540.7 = 14.7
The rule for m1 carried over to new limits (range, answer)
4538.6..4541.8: 14.6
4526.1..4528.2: 13.5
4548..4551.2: 13.6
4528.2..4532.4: 13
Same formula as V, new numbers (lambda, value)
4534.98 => 13.42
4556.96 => 15.98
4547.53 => 12.89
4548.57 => 13.04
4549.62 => 13.68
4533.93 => 12.96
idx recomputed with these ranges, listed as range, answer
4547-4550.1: 13.68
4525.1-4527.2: 14.14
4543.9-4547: 15.53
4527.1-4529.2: 13.47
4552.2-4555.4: 15.29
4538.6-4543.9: 15.65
